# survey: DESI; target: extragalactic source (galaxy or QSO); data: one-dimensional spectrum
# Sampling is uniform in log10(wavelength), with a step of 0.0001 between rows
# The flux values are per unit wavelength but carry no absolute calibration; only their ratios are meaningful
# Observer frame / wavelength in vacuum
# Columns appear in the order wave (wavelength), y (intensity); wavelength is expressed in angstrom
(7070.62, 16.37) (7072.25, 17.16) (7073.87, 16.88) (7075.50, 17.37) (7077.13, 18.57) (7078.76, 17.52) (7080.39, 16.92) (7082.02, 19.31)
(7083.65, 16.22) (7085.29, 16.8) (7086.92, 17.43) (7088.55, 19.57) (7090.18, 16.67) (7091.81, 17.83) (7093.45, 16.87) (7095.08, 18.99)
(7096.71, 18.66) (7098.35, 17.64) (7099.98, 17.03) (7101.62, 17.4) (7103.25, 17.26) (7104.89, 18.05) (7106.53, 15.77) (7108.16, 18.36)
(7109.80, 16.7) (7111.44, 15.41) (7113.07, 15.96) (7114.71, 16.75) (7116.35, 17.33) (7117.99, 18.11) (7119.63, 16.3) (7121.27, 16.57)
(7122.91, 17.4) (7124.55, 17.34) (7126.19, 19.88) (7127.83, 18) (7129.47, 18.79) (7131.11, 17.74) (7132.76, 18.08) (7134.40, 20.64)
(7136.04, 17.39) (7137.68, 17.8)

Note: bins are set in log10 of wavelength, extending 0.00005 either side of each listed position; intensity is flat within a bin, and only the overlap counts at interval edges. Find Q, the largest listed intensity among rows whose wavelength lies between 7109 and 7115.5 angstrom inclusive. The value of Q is 16.75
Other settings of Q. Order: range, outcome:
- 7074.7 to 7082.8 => 19.31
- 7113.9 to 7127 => 19.88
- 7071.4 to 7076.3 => 17.37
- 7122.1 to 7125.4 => 17.4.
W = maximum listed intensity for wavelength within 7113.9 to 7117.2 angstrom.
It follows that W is 17.33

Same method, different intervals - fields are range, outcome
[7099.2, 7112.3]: 18.36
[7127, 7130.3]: 18.79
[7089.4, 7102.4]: 18.99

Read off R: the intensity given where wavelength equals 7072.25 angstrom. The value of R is 17.16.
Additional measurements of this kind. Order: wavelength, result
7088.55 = 19.57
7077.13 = 18.57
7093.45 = 16.87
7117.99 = 18.11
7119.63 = 16.3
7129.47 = 18.79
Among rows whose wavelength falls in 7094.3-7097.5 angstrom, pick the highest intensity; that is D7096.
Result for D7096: 18.99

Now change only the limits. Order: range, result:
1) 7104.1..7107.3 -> 18.05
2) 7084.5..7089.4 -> 19.57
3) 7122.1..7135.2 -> 20.64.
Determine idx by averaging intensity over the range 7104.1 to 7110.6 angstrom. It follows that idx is 17.2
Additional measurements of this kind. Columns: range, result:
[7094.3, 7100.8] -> 18.1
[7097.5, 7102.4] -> 17.3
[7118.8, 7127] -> 17.5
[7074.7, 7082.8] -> 17.9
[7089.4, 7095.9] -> 17.6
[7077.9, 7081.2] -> 17.2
